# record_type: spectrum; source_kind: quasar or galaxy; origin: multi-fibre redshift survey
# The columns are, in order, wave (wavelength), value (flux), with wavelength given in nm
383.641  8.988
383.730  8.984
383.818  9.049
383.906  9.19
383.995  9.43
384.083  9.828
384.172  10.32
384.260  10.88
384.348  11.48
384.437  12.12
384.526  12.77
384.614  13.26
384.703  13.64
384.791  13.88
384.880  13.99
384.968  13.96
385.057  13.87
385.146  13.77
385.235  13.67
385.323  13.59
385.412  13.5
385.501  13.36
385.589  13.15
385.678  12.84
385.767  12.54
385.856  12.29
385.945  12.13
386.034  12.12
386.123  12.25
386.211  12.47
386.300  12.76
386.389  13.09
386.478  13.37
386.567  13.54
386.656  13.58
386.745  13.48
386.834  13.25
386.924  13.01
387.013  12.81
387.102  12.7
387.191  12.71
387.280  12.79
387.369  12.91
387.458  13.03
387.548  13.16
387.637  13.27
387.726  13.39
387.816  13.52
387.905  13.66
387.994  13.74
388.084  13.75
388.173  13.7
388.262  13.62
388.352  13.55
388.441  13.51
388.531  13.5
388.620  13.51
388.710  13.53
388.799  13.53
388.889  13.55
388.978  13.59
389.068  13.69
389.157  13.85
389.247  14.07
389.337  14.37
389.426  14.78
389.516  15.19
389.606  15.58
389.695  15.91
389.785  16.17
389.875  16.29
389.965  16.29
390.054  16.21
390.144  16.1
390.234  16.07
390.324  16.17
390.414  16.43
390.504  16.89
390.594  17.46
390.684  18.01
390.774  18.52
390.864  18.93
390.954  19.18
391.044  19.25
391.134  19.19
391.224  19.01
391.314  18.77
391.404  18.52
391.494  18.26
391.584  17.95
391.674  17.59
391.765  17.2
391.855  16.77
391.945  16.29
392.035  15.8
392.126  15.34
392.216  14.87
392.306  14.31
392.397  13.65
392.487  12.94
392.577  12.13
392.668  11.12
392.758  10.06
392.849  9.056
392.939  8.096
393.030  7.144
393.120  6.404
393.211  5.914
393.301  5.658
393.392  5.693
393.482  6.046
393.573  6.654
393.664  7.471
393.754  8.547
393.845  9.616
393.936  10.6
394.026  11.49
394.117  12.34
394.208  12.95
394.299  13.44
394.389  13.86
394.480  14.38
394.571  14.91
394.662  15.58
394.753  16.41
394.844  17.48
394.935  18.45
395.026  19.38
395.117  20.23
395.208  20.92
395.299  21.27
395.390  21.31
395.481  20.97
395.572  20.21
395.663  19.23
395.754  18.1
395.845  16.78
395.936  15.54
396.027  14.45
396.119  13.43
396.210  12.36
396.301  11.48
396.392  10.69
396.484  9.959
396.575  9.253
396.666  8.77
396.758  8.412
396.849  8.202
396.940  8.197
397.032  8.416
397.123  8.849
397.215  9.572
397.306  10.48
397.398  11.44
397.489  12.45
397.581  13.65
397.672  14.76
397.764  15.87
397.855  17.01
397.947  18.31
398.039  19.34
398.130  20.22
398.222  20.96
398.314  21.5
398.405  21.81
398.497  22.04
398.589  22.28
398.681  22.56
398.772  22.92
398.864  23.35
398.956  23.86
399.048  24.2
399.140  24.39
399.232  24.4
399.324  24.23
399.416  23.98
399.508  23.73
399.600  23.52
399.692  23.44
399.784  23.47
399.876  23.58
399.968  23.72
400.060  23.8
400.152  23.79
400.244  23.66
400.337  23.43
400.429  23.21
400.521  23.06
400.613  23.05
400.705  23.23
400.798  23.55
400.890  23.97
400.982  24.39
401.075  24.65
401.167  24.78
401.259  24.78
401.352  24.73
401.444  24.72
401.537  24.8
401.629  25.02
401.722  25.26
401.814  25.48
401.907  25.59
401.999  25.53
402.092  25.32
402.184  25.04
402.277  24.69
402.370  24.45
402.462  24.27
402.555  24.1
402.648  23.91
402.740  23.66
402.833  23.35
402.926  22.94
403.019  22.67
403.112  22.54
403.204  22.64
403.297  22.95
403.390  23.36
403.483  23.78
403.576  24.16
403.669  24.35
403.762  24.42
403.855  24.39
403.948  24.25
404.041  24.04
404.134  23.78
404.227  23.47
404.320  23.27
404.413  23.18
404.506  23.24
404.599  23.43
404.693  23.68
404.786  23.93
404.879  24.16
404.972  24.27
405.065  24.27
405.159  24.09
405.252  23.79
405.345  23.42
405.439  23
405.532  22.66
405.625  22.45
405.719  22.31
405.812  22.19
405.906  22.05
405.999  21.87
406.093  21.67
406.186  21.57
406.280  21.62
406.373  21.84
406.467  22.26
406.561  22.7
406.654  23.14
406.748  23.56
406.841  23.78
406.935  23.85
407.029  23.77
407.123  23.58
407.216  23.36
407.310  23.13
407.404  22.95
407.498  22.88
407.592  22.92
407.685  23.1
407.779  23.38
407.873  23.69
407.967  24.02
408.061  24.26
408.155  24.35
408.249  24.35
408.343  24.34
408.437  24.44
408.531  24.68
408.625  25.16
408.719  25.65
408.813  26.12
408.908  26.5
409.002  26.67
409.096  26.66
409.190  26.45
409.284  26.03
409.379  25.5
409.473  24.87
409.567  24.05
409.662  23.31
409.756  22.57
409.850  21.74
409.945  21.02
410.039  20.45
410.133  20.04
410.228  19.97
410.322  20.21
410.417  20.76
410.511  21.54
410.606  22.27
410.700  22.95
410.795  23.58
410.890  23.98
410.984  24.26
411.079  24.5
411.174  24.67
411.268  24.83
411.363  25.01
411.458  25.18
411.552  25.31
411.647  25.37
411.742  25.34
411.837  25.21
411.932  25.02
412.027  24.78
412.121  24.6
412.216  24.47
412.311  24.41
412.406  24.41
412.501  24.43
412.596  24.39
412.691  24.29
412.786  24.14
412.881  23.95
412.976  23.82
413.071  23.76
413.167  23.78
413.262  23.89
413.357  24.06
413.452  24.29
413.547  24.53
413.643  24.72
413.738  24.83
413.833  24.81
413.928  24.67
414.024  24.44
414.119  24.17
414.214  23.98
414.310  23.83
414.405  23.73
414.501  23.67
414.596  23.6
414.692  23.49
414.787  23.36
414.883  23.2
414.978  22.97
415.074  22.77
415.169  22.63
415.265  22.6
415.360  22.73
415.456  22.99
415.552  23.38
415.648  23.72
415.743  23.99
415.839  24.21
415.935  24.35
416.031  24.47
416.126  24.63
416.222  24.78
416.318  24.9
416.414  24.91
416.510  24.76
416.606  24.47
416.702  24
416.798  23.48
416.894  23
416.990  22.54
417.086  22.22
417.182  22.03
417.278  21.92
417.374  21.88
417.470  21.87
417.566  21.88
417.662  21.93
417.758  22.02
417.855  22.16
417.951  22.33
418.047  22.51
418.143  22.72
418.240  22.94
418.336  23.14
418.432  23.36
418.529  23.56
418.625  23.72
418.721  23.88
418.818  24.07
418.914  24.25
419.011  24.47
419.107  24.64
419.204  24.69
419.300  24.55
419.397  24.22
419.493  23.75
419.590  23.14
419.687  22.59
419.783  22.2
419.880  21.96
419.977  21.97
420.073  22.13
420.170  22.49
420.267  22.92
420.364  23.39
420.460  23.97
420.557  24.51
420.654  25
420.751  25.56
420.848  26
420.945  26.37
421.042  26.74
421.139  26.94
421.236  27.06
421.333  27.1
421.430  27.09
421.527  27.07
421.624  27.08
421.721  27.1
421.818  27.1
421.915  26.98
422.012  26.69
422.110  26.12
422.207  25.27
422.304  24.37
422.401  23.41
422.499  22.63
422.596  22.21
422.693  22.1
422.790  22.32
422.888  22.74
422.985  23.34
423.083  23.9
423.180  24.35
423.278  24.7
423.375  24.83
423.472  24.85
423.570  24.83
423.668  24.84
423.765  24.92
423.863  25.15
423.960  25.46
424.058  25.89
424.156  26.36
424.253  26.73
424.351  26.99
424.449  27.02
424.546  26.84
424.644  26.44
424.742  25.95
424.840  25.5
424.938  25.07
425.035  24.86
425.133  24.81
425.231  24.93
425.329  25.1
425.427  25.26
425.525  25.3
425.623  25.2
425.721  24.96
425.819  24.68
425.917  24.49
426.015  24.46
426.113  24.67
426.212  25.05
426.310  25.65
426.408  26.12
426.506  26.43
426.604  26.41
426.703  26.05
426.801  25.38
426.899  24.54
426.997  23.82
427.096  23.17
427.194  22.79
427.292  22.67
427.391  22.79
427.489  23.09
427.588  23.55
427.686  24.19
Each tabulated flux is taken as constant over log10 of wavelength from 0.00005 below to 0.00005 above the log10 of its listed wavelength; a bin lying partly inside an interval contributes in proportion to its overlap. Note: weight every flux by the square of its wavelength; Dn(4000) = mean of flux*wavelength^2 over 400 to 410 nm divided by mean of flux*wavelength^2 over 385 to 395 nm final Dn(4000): 1.87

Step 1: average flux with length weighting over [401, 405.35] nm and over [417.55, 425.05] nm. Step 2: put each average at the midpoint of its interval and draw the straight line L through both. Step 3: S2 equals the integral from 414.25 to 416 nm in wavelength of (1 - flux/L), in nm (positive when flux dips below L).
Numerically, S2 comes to 0.07 nm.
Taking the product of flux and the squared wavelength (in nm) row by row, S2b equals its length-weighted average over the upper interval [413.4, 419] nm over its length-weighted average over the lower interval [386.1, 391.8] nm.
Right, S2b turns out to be 1.79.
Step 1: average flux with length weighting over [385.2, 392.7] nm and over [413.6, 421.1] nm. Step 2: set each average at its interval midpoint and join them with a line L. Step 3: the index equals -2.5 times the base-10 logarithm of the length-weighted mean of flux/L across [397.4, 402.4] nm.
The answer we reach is -0.24 mag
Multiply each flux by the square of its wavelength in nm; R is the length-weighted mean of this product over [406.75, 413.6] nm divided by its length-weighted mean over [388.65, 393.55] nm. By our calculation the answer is 1.82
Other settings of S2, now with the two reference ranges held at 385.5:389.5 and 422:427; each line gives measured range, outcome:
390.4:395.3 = 0.24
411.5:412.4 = -0.17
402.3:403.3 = -0.29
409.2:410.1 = -0.14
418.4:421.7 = -0.13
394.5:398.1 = 0.30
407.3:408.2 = -0.17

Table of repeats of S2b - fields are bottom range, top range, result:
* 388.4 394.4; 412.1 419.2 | 1.92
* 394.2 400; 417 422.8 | 1.54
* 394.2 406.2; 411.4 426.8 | 1.29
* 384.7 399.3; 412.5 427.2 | 1.90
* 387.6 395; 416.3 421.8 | 1.96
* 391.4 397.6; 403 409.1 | 1.91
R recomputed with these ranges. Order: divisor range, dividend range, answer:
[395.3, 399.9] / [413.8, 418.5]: 1.47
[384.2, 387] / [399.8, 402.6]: 2.02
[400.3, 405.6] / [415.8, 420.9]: 1.05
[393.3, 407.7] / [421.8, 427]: 1.39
